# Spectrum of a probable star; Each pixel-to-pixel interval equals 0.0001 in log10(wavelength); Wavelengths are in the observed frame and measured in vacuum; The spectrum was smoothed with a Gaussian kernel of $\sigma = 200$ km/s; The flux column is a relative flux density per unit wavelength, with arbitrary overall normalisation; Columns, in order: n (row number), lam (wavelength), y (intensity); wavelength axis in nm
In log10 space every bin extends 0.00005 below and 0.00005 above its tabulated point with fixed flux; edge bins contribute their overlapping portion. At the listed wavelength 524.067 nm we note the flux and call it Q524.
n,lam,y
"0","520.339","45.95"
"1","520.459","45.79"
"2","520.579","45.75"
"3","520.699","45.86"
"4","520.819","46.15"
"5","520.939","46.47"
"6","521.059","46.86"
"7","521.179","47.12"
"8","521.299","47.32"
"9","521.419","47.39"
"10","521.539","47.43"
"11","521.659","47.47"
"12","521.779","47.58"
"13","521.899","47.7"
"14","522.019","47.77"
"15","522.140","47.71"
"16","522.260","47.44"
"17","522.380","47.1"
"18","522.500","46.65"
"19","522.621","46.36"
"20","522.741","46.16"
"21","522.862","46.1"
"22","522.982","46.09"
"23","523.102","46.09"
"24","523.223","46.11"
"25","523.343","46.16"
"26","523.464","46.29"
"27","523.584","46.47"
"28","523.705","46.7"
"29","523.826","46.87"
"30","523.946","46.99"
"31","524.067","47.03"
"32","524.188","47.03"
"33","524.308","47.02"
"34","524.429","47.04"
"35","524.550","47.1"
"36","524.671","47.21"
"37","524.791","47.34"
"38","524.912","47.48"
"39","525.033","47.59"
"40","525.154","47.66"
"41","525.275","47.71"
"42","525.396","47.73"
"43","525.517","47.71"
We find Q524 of 47.03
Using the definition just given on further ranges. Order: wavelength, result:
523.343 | 46.16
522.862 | 46.1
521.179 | 47.12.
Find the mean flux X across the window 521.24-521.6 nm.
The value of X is 47.4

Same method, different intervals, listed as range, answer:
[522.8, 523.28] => 46.1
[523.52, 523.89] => 46.7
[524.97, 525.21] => 47.6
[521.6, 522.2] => 47.6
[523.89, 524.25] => 47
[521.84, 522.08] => 47.6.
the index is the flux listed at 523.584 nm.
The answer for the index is 46.47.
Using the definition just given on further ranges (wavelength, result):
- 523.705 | 46.7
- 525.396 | 47.73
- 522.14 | 47.71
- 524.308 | 47.02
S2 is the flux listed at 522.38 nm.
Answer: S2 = 47.1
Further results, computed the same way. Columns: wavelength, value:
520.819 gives 46.15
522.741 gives 46.16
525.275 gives 47.71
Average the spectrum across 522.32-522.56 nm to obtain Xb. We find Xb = 47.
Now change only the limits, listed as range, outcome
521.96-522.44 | 47.5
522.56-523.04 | 46.1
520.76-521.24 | 46.6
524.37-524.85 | 47.2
